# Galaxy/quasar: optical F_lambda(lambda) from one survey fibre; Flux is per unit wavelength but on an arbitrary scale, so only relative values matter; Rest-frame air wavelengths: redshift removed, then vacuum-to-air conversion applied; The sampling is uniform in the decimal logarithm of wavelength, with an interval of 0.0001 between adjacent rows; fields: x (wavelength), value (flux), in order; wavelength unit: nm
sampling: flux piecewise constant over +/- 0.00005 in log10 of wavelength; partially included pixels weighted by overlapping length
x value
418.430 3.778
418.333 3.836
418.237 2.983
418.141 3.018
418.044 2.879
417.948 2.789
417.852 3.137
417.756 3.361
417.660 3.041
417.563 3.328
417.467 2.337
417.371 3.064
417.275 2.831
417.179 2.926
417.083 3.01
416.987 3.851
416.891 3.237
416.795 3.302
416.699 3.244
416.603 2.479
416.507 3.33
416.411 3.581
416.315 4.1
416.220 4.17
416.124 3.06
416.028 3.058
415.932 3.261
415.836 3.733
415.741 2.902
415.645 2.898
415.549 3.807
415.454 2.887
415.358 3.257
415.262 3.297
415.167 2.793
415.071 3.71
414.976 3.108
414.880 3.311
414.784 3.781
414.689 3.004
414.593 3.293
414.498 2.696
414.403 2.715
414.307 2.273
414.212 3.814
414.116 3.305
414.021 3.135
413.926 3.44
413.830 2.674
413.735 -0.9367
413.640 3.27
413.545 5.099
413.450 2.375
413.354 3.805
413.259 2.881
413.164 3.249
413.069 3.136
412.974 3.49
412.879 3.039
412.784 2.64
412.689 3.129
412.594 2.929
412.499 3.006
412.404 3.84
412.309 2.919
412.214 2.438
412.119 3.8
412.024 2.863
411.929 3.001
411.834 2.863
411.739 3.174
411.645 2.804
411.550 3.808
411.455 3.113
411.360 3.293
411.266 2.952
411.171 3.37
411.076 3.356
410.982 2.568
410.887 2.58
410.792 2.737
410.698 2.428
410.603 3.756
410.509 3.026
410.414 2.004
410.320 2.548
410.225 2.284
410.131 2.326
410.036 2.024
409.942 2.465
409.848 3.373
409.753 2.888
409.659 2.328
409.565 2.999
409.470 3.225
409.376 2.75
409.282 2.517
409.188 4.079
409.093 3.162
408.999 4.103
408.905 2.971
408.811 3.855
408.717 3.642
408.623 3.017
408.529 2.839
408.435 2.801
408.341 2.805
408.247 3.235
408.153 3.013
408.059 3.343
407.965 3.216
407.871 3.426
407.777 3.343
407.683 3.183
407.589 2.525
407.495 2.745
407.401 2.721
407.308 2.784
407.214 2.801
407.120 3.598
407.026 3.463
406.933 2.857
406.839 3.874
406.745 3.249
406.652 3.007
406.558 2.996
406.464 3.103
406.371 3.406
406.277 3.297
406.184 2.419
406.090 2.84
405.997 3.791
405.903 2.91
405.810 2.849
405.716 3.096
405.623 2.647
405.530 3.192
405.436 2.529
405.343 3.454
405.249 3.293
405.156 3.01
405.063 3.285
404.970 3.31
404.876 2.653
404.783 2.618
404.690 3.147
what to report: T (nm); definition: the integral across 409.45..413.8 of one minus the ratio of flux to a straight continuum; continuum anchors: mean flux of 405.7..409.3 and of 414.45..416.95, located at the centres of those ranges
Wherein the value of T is 0.41 nm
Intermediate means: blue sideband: 3.16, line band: 2.92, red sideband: 3.28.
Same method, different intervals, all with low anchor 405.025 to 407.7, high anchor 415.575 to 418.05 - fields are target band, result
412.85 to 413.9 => 0.076 nm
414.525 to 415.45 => -0.022 nm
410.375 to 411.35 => 0.069 nm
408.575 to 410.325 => 0.066 nm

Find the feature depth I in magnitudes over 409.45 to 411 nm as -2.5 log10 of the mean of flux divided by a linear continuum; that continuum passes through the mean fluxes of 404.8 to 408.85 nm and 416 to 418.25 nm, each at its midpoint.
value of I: 0.17 mag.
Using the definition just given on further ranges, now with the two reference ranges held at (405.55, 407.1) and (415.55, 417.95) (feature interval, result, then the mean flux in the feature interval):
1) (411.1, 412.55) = 0.01 mag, 3.15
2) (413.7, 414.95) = 0.13 mag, 2.85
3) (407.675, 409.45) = -0.03 mag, 3.23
